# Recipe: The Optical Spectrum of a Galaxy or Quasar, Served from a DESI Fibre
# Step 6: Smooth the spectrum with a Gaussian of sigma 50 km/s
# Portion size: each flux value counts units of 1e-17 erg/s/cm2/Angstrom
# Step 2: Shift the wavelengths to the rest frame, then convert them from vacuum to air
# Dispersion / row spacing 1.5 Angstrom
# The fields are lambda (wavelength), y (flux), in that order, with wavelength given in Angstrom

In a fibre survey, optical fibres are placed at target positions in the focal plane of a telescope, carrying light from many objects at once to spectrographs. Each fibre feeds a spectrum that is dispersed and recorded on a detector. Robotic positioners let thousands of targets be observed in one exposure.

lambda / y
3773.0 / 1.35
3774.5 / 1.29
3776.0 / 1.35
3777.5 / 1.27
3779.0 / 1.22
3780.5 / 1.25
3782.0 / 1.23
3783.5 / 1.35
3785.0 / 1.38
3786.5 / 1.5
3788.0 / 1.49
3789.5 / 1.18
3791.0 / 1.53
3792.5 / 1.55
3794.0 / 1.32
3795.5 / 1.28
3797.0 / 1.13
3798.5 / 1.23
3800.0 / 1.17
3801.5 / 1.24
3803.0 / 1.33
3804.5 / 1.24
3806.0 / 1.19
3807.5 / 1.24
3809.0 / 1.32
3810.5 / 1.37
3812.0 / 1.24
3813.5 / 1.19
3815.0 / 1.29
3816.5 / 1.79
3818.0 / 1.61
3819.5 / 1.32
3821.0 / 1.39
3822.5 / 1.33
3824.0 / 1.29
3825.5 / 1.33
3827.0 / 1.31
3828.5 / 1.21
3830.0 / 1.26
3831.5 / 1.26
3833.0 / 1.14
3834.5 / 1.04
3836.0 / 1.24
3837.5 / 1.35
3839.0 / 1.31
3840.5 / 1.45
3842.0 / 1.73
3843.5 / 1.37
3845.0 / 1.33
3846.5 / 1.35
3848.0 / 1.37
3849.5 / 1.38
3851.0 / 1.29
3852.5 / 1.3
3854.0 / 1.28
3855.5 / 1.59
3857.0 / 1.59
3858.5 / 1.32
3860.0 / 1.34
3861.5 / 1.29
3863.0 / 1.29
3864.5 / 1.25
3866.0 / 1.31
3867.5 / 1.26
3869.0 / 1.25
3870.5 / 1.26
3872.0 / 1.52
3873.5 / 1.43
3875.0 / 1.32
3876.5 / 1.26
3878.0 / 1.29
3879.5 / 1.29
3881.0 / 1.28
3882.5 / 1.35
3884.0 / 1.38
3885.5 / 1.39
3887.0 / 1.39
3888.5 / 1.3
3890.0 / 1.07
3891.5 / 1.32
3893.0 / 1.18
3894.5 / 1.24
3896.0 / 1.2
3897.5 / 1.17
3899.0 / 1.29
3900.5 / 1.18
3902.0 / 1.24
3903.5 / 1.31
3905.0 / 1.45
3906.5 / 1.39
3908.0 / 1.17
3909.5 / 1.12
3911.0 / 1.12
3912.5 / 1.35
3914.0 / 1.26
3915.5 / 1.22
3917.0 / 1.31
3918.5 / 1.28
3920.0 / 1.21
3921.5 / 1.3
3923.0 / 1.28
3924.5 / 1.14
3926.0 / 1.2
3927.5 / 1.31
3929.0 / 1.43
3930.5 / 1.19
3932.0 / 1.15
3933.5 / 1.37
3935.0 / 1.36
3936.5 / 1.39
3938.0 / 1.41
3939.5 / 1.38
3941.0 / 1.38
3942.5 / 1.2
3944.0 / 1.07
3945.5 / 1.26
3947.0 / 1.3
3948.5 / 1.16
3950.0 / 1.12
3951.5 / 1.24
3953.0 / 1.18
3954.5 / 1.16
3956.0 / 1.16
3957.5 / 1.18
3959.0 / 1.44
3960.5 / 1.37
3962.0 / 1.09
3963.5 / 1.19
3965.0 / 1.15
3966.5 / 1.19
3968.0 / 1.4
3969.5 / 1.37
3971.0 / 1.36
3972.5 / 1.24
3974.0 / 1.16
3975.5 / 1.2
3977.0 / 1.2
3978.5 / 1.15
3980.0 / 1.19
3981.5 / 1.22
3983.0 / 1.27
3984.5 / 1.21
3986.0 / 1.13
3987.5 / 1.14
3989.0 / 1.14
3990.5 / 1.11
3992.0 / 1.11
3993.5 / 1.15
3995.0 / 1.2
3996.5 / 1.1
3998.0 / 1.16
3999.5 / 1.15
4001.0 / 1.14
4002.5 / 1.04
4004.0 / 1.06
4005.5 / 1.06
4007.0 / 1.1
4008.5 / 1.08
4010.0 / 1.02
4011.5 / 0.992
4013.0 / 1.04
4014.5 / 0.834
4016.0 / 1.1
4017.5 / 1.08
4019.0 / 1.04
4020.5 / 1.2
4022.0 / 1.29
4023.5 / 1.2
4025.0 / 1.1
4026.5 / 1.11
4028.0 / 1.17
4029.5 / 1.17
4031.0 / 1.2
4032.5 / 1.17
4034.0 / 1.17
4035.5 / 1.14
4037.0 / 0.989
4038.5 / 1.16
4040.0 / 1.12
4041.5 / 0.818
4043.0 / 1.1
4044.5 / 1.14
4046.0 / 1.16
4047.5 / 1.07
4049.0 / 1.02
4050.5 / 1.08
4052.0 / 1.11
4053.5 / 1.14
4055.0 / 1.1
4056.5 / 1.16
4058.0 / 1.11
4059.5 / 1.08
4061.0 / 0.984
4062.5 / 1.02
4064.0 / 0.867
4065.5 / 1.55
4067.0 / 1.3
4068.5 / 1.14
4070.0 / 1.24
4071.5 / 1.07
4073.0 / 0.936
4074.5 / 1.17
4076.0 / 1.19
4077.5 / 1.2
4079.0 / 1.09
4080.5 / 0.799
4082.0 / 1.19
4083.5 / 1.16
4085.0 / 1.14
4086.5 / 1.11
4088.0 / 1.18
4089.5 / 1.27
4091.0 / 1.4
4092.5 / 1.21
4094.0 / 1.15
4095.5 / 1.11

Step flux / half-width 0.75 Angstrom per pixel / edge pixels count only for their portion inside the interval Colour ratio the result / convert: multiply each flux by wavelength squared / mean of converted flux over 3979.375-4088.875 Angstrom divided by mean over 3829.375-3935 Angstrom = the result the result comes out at 0.93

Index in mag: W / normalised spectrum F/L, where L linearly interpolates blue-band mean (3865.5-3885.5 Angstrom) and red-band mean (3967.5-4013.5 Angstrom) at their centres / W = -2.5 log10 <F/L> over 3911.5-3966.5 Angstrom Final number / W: -0.018 mag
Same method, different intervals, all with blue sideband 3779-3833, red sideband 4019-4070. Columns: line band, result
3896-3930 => -0.023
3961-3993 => -0.019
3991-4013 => 0.063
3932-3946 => -0.081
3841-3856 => -0.090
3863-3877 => -0.042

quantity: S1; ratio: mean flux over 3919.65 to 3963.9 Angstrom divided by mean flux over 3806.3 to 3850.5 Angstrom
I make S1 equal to 0.9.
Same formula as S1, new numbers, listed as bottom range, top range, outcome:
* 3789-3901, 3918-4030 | 0.91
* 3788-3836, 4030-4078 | 0.86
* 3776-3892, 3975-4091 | 0.85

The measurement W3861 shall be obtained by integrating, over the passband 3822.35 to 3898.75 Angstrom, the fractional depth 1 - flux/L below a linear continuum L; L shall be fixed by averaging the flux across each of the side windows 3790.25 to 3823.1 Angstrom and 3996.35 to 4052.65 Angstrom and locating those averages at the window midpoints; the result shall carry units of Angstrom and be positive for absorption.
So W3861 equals -2.5 Angstrom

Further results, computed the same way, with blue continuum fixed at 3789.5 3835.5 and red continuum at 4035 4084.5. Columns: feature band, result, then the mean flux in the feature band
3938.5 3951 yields -0.4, 1.24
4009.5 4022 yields 0.9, 1.05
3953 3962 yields -0.4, 1.24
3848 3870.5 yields -1.3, 1.34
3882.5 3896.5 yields -0.4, 1.28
